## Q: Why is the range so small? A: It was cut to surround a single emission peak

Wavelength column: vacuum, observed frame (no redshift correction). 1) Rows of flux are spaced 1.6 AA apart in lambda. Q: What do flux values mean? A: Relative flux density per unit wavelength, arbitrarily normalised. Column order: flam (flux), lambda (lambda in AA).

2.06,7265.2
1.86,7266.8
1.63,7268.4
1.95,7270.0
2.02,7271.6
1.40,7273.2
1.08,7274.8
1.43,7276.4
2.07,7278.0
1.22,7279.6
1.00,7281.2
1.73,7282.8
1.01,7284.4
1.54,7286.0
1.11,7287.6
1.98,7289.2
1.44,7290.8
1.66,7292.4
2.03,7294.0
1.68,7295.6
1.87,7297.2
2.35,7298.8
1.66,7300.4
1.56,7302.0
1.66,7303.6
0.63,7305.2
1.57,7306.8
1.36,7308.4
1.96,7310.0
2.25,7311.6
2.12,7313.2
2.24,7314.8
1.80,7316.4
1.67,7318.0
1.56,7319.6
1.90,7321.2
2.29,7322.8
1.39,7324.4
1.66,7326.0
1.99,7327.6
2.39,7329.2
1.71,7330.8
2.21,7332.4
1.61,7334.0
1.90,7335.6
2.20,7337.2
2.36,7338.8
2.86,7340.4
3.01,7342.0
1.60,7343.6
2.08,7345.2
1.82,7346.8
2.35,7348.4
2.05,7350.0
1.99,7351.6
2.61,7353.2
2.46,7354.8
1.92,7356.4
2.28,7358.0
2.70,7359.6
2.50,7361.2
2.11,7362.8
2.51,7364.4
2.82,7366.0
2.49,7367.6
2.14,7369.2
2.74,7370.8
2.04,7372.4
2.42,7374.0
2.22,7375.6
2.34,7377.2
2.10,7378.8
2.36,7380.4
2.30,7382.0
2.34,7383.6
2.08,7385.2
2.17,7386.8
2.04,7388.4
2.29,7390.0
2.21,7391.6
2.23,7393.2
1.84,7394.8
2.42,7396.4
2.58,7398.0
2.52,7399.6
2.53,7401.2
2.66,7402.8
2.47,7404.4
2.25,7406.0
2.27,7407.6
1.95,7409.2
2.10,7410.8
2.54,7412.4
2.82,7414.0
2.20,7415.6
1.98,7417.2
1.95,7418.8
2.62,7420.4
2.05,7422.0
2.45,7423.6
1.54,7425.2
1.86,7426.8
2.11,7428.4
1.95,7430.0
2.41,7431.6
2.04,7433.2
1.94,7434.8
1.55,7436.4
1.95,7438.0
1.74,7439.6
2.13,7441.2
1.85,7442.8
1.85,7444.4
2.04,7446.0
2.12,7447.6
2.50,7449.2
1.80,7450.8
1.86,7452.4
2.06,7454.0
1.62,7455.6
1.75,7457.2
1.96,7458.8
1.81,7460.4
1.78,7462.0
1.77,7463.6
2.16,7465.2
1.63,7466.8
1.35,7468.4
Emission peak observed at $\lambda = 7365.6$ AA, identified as Mg II 2798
